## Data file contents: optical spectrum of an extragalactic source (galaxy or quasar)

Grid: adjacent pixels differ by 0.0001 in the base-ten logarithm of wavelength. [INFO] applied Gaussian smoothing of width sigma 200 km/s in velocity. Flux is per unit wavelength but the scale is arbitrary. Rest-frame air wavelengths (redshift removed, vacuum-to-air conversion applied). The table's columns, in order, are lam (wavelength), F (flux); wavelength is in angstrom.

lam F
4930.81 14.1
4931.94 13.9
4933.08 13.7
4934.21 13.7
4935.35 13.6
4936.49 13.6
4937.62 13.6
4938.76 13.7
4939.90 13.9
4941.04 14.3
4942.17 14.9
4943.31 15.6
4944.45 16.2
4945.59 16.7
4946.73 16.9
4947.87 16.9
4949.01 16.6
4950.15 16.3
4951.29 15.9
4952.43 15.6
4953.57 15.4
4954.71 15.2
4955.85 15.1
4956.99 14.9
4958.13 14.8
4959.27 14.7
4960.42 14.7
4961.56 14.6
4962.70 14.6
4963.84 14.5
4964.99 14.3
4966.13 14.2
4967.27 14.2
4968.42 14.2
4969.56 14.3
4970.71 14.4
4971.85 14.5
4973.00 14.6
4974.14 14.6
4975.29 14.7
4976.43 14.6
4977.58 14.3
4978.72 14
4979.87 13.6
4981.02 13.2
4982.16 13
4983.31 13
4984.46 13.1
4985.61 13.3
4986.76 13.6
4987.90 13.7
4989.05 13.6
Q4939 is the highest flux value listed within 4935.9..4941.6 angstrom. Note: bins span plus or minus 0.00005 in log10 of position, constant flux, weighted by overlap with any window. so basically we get 14.3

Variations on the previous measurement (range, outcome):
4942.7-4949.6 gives 16.9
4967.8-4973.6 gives 14.6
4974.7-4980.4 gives 14.7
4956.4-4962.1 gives 14.9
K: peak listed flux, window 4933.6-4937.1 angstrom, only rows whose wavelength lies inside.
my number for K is 13.7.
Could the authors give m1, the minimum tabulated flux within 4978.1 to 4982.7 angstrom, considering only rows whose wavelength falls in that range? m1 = 13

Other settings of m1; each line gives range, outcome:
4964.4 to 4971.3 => 14.2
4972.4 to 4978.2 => 14.3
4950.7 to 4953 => 15.6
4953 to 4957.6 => 14.9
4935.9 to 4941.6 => 13.6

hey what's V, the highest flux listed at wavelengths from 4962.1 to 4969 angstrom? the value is 14.6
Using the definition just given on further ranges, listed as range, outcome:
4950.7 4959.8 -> 15.9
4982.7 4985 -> 13.1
